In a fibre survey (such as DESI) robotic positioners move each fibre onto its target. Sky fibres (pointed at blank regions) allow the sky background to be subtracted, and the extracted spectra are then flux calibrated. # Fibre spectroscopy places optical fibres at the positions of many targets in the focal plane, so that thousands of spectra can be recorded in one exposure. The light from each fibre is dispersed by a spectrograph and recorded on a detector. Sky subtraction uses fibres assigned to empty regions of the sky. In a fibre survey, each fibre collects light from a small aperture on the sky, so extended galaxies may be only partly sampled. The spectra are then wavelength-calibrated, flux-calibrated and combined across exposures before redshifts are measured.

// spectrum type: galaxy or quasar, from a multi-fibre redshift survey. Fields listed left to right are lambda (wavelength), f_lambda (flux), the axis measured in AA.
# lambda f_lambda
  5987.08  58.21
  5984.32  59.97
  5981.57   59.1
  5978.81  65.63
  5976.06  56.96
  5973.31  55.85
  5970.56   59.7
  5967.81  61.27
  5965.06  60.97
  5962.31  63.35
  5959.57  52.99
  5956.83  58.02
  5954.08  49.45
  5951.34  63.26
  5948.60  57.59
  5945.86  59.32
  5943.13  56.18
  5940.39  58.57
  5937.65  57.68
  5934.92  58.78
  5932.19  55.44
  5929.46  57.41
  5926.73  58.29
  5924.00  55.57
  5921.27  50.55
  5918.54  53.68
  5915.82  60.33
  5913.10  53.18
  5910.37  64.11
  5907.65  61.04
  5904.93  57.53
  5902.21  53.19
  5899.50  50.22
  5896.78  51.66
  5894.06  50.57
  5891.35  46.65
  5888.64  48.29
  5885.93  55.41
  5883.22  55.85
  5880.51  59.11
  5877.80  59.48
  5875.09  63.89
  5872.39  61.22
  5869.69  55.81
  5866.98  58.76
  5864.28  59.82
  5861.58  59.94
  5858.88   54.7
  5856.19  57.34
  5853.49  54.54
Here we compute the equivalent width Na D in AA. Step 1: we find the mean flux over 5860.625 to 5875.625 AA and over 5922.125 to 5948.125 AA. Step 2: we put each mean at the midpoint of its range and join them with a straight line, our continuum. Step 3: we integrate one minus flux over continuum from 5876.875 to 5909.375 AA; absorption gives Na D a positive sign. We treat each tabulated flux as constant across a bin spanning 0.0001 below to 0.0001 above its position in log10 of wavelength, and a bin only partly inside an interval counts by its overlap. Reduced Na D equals 2.59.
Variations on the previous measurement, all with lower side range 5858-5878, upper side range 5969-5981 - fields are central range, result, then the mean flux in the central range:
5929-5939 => 0.4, 57.4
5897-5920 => 1.2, 56.4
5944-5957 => 0.4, 57.4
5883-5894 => 1.5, 51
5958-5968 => 0.0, 59.4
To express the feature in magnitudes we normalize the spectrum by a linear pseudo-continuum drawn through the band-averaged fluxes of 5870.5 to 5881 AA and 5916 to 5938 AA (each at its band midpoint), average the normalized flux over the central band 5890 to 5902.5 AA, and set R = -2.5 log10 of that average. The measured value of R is 0.17 mag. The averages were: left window 60.8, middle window 50.2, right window 56.1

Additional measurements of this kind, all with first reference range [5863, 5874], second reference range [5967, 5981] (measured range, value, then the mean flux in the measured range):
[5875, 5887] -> 0.016 mag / 58.2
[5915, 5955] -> 0.049 mag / 56.8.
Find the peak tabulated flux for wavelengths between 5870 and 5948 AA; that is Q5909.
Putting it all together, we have 64.11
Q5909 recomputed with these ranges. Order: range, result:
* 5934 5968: 63.35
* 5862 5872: 59.82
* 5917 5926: 55.57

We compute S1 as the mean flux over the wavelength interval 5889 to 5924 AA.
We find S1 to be 54.3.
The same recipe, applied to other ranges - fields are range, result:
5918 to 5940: 56.1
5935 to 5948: 58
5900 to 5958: 57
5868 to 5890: 57.4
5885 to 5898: 50.4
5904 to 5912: 60.8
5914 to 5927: 55.4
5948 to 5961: 56.2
